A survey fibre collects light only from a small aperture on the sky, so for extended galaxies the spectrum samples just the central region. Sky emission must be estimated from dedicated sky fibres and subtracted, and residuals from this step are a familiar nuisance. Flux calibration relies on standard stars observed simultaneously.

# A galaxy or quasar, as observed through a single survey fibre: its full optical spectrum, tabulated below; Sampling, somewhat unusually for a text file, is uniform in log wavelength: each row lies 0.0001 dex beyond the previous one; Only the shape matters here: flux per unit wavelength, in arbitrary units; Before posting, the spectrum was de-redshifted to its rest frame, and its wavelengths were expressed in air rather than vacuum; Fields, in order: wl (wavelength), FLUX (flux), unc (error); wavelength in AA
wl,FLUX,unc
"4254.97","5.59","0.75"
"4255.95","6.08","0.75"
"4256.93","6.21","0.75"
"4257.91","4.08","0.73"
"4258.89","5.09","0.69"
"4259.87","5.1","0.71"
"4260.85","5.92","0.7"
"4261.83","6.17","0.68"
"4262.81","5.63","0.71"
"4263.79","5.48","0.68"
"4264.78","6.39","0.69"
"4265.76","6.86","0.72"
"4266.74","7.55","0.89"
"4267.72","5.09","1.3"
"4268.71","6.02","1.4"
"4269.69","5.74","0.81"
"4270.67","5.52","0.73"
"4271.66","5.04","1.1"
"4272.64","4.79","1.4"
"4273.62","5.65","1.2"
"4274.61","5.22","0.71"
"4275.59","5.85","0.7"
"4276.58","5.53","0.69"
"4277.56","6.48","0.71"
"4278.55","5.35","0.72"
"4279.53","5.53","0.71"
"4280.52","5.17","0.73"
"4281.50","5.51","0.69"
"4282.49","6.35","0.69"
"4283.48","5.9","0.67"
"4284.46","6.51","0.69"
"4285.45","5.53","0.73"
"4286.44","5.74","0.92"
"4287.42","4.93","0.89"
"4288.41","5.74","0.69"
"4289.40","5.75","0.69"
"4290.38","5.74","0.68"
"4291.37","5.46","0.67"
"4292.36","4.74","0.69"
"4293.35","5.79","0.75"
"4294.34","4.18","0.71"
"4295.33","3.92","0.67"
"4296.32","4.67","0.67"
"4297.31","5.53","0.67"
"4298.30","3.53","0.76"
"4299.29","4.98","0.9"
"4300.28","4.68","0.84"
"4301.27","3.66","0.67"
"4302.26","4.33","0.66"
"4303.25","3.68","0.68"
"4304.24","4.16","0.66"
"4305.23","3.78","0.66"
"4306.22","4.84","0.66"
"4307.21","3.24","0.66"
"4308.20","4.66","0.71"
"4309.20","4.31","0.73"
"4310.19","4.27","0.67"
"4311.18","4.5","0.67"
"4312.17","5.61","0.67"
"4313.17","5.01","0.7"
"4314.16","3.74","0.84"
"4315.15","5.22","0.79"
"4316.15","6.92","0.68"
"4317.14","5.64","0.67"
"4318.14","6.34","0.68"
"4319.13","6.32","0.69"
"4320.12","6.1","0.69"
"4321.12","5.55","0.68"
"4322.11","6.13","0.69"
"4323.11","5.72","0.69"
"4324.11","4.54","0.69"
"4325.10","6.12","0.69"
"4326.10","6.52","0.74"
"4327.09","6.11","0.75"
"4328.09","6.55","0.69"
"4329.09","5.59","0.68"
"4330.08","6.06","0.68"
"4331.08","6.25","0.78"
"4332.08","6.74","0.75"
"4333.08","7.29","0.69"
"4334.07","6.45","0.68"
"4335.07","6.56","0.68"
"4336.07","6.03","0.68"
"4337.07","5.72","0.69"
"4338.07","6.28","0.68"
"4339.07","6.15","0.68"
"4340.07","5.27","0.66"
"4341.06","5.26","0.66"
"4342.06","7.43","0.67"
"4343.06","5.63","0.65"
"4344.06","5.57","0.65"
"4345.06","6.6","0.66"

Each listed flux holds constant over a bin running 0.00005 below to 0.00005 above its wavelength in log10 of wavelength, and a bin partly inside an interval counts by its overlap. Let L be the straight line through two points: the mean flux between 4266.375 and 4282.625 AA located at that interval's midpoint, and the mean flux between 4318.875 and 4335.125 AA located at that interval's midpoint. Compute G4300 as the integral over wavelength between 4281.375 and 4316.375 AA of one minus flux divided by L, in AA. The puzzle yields 5.8 AA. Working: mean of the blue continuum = 5.64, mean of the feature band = 4.9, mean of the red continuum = 6.14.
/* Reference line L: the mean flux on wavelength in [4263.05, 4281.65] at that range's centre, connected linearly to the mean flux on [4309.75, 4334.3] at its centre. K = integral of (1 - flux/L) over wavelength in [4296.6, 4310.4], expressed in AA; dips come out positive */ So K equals 3.61 AA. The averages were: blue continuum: 5.73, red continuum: 5.81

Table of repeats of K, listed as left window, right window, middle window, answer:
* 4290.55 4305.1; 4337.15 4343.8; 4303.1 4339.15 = -1.34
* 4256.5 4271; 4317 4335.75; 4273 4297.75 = 1.87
